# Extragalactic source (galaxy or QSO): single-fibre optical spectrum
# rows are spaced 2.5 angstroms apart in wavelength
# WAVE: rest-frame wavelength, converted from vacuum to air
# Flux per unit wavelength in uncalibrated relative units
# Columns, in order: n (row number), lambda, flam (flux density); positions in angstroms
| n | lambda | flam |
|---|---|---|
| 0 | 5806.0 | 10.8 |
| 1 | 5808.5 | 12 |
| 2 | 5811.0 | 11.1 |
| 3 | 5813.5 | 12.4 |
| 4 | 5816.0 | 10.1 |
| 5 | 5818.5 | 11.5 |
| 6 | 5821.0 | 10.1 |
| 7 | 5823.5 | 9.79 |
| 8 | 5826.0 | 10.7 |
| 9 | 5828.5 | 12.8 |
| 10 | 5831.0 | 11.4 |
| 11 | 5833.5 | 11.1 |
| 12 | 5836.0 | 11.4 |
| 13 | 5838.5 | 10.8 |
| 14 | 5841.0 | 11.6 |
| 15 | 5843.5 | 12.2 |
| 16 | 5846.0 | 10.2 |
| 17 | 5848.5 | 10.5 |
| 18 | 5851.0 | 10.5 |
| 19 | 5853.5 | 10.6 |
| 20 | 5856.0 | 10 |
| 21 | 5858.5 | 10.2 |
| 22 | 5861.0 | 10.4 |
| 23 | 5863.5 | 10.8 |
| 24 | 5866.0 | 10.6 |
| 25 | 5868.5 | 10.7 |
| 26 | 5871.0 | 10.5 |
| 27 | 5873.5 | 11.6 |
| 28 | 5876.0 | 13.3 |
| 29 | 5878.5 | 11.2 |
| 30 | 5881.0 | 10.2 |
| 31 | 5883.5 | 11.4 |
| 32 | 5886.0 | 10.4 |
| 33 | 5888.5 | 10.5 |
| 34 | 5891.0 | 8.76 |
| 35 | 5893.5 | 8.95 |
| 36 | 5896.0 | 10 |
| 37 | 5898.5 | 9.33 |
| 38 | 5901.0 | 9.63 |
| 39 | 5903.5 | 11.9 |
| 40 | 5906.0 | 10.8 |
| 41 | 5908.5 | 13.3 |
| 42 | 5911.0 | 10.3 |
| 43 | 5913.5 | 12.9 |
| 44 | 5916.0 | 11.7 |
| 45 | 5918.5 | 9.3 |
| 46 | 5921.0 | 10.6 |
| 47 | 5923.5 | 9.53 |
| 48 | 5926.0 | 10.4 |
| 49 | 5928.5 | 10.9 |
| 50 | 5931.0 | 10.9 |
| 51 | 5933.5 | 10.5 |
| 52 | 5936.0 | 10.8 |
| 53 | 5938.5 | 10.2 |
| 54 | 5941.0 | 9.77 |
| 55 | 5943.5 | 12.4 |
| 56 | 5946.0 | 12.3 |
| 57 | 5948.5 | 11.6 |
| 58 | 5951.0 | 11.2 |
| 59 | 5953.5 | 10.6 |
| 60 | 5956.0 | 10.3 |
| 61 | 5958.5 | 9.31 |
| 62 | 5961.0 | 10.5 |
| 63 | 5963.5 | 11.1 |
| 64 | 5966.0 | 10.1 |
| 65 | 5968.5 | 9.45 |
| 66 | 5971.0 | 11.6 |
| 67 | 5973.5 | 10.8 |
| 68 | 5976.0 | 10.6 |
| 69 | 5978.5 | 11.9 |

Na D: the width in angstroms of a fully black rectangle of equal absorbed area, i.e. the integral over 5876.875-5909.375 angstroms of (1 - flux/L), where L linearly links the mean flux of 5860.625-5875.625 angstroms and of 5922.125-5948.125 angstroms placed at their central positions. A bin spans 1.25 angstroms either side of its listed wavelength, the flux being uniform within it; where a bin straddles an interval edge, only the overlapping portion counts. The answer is 1.2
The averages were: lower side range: 10.9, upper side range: 10.8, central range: 10.5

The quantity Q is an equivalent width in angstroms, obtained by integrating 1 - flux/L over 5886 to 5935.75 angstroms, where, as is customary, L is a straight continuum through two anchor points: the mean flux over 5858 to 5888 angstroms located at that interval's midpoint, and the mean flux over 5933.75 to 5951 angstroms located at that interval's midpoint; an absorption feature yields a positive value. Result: 2.3 angstroms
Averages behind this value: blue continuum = 10.9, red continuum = 11.1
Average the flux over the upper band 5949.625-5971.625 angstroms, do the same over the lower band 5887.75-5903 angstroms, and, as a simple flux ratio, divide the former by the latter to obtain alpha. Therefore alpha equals 1.09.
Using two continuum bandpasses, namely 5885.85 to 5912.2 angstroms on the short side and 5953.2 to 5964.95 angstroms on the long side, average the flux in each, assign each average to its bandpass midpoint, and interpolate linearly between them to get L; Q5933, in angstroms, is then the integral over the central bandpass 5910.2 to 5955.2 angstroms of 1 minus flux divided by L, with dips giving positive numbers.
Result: -2.3 angstroms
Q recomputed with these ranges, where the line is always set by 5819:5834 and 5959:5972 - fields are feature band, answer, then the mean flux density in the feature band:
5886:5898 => 1.2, 9.63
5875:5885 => -0.6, 11.5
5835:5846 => -0.4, 11.4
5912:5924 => -0.3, 10.9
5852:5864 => 0.6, 10.4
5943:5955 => -1.2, 11.5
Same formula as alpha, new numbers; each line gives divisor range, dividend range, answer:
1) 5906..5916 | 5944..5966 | 0.91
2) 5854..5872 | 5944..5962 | 1.04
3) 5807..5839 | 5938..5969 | 0.96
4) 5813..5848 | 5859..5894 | 0.96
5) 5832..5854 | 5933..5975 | 0.98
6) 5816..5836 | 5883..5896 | 0.90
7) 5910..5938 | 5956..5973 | 0.97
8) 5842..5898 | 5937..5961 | 1.02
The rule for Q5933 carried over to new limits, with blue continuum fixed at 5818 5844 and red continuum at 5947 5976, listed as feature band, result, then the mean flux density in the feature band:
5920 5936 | 0.4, 10.5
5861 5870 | 0.3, 10.7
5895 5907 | 0.6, 10.3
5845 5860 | 1.0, 10.3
